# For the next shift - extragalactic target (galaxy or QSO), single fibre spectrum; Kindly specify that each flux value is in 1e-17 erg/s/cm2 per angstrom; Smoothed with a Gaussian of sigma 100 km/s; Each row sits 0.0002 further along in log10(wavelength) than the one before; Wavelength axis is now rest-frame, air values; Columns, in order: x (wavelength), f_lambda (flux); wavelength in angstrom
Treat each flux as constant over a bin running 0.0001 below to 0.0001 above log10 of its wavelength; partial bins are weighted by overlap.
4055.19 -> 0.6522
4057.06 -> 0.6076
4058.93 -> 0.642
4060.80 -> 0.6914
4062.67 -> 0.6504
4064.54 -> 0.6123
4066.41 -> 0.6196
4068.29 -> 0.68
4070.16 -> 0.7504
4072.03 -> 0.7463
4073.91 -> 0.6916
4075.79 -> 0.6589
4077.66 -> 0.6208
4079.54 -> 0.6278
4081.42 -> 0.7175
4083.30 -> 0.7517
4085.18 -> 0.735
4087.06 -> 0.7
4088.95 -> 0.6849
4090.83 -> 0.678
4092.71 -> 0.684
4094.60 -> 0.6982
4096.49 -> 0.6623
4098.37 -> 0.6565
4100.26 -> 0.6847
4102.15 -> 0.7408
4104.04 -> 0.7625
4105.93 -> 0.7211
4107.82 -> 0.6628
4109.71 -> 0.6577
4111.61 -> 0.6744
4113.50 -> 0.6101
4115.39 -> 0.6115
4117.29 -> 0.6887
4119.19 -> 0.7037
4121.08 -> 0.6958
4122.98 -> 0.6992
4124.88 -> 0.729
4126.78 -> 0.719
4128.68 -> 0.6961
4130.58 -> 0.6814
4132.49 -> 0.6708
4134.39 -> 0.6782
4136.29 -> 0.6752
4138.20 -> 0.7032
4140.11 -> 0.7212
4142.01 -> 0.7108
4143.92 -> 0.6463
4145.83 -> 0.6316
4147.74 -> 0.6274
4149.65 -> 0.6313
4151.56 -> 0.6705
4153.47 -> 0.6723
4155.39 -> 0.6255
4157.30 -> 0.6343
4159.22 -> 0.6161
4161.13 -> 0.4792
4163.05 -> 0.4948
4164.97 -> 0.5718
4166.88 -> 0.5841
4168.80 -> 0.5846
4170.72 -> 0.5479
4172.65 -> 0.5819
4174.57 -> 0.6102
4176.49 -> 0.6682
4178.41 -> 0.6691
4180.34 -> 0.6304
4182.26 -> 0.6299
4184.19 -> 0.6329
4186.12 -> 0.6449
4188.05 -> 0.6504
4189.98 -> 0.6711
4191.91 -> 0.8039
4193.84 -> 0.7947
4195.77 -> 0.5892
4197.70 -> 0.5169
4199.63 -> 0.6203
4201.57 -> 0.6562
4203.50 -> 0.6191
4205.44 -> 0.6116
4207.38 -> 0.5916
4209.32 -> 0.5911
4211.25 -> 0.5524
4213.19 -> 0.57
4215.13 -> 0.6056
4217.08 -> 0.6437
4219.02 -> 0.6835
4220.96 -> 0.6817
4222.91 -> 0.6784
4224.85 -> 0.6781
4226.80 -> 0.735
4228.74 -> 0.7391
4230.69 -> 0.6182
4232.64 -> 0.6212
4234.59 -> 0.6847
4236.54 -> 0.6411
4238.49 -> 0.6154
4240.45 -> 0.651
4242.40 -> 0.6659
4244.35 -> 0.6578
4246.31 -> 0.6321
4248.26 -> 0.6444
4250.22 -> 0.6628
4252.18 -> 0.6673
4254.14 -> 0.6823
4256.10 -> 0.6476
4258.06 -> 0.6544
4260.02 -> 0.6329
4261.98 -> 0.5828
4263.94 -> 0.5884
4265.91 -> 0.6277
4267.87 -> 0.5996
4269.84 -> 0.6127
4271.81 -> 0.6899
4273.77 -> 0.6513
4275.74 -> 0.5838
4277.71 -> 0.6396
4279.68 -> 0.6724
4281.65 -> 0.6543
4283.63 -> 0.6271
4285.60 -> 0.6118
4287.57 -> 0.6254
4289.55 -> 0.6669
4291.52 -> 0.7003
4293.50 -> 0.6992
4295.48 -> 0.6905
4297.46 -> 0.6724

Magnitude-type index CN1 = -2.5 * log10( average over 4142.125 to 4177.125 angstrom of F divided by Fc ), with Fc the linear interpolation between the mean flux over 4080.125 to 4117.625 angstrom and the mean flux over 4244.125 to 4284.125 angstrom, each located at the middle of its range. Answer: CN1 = 0.11 mag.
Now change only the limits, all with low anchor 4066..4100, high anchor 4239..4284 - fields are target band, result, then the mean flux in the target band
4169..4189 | 0.06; 0.625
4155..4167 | 0.17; 0.569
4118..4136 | -0.03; 0.696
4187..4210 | 0.02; 0.644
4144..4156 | 0.04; 0.644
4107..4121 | 0.03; 0.661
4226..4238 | -0.04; 0.67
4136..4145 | -0.03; 0.691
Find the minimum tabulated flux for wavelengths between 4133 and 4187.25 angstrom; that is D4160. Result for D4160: 0.4792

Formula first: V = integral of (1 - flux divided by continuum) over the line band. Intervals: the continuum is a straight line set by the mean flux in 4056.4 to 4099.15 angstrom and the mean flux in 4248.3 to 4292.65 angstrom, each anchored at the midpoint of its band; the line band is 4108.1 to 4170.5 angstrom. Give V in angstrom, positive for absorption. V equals 1.6 angstrom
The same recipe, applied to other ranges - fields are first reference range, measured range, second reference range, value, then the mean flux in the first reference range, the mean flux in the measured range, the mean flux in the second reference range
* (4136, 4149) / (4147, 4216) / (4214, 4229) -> 5.8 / 0.672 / 0.618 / 0.677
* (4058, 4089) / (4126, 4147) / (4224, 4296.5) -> -0.4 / 0.681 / 0.684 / 0.65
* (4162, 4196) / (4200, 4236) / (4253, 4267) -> -0.6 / 0.632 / 0.642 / 0.631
